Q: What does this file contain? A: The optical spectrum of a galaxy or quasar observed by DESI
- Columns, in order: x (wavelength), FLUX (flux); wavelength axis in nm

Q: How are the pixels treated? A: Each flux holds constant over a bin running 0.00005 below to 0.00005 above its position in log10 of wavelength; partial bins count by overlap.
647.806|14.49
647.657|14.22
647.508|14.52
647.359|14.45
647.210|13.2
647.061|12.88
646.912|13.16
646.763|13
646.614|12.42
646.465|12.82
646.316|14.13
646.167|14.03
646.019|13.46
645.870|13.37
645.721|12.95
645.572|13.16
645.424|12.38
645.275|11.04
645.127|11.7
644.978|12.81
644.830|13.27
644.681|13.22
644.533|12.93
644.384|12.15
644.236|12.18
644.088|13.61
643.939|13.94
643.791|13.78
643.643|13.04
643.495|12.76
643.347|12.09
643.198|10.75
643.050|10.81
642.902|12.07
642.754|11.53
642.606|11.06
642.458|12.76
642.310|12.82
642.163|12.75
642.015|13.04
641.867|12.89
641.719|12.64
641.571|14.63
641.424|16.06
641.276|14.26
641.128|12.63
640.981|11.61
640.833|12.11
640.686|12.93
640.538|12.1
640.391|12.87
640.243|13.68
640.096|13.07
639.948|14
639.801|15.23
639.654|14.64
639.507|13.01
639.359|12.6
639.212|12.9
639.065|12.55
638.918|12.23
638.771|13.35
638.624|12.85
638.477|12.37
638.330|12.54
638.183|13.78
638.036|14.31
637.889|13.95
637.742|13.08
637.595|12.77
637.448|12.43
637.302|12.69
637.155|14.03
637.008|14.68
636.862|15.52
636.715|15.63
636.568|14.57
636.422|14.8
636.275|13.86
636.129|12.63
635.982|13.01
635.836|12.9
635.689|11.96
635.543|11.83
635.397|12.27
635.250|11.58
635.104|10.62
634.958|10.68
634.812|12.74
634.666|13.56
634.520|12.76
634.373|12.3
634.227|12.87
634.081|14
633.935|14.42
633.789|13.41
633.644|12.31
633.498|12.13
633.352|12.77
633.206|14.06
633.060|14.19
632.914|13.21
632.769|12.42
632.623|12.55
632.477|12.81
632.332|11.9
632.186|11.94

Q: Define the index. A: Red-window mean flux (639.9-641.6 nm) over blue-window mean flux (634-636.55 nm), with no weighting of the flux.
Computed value 1.05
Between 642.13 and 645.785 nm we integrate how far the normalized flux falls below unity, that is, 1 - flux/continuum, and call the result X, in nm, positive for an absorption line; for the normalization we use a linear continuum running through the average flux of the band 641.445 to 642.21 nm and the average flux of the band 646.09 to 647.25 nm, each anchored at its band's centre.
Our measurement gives 0.24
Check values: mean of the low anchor 13.4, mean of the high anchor 13.2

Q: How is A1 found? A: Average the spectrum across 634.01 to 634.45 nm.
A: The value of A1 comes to 13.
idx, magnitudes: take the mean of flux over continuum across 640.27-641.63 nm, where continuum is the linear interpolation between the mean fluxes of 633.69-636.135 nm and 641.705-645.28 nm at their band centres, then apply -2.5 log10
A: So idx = -0.06 mag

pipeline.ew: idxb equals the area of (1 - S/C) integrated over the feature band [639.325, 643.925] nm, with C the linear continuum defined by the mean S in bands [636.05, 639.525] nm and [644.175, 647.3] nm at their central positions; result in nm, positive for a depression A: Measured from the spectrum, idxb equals 0.09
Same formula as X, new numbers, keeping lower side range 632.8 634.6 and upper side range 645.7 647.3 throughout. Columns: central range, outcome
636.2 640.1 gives -0.12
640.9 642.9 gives 0.04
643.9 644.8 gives 0.02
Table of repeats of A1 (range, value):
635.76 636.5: 13.4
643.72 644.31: 13.4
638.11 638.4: 13.2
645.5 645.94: 13.1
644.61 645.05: 13.1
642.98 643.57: 11.6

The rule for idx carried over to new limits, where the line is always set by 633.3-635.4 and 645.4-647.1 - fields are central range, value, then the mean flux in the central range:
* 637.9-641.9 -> -0.03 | 13.3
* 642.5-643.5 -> 0.13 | 11.5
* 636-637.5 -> -0.11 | 14.1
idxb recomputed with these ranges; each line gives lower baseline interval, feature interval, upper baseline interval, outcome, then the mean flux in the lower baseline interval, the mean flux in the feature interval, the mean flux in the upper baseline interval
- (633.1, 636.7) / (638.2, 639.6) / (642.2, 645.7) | -0.01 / 12.9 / 12.8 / 12.4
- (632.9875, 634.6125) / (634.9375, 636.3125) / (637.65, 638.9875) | 0.11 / 13.2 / 12.1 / 13.2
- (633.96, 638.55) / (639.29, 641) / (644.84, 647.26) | -0.02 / 13.1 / 13.2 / 12.9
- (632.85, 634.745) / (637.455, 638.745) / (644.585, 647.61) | 0.00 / 13.2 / 13.2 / 13.1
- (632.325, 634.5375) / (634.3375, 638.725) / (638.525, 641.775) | 0.02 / 13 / 13.1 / 13.3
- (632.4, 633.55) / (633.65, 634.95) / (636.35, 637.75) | 0.03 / 13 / 13.1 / 14.1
